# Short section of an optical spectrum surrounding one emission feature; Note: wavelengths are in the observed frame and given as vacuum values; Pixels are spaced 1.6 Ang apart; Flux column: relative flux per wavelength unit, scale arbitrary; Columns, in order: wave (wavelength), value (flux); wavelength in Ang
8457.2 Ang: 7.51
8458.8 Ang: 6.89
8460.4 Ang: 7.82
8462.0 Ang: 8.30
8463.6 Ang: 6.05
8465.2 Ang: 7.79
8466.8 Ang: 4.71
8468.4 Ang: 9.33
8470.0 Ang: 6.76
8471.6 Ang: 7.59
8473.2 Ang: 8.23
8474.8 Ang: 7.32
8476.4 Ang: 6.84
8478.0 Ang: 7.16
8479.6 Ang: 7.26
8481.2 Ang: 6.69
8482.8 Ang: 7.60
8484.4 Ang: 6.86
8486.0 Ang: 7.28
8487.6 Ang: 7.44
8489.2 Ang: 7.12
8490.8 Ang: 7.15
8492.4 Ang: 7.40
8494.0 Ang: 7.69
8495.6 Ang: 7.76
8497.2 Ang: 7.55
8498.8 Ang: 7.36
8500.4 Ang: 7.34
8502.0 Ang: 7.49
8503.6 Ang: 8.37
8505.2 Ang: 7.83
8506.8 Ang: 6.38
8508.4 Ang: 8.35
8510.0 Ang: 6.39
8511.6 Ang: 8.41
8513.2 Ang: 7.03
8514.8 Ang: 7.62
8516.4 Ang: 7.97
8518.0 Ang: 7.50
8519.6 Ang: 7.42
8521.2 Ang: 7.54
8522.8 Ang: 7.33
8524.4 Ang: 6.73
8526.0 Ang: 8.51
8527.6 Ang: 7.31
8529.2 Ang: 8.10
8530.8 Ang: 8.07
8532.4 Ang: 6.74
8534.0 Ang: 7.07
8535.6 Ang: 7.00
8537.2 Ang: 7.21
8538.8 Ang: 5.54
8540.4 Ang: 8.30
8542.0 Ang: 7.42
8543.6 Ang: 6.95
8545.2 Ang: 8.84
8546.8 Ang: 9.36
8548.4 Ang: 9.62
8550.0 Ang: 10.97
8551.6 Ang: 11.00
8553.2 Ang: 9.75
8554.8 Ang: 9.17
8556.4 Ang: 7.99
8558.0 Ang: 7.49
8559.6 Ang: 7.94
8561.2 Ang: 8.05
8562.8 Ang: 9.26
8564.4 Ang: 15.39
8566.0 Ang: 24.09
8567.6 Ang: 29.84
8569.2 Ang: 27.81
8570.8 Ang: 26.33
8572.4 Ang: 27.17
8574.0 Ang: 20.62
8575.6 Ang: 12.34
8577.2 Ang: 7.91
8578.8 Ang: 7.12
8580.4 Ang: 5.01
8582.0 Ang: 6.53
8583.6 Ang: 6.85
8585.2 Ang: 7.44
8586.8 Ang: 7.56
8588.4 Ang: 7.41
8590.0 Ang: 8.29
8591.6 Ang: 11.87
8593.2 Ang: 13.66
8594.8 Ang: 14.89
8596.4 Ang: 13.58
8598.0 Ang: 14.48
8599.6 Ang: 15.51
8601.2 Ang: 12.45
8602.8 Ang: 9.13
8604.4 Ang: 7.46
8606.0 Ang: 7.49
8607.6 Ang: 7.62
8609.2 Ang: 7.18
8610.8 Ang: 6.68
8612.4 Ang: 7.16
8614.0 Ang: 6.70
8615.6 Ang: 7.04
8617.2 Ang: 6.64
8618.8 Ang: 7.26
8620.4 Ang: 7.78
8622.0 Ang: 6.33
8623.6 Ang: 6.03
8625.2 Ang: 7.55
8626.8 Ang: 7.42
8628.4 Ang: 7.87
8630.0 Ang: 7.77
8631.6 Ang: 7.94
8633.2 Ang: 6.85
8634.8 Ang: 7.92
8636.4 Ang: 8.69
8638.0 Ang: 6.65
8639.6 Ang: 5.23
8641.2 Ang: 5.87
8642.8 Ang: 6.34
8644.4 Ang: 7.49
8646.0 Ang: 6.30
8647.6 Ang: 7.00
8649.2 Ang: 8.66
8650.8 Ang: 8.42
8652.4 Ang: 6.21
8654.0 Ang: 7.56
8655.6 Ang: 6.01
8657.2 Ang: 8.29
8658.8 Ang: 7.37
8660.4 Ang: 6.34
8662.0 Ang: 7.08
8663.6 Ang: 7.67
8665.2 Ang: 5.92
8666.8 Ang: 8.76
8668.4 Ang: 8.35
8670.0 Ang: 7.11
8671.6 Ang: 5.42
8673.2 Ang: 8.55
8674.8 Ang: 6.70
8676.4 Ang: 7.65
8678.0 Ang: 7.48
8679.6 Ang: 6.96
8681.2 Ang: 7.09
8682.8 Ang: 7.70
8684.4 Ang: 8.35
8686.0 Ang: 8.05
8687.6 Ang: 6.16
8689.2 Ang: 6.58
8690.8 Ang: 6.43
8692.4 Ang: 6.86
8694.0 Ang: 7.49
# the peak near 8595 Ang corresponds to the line [N II] 6583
